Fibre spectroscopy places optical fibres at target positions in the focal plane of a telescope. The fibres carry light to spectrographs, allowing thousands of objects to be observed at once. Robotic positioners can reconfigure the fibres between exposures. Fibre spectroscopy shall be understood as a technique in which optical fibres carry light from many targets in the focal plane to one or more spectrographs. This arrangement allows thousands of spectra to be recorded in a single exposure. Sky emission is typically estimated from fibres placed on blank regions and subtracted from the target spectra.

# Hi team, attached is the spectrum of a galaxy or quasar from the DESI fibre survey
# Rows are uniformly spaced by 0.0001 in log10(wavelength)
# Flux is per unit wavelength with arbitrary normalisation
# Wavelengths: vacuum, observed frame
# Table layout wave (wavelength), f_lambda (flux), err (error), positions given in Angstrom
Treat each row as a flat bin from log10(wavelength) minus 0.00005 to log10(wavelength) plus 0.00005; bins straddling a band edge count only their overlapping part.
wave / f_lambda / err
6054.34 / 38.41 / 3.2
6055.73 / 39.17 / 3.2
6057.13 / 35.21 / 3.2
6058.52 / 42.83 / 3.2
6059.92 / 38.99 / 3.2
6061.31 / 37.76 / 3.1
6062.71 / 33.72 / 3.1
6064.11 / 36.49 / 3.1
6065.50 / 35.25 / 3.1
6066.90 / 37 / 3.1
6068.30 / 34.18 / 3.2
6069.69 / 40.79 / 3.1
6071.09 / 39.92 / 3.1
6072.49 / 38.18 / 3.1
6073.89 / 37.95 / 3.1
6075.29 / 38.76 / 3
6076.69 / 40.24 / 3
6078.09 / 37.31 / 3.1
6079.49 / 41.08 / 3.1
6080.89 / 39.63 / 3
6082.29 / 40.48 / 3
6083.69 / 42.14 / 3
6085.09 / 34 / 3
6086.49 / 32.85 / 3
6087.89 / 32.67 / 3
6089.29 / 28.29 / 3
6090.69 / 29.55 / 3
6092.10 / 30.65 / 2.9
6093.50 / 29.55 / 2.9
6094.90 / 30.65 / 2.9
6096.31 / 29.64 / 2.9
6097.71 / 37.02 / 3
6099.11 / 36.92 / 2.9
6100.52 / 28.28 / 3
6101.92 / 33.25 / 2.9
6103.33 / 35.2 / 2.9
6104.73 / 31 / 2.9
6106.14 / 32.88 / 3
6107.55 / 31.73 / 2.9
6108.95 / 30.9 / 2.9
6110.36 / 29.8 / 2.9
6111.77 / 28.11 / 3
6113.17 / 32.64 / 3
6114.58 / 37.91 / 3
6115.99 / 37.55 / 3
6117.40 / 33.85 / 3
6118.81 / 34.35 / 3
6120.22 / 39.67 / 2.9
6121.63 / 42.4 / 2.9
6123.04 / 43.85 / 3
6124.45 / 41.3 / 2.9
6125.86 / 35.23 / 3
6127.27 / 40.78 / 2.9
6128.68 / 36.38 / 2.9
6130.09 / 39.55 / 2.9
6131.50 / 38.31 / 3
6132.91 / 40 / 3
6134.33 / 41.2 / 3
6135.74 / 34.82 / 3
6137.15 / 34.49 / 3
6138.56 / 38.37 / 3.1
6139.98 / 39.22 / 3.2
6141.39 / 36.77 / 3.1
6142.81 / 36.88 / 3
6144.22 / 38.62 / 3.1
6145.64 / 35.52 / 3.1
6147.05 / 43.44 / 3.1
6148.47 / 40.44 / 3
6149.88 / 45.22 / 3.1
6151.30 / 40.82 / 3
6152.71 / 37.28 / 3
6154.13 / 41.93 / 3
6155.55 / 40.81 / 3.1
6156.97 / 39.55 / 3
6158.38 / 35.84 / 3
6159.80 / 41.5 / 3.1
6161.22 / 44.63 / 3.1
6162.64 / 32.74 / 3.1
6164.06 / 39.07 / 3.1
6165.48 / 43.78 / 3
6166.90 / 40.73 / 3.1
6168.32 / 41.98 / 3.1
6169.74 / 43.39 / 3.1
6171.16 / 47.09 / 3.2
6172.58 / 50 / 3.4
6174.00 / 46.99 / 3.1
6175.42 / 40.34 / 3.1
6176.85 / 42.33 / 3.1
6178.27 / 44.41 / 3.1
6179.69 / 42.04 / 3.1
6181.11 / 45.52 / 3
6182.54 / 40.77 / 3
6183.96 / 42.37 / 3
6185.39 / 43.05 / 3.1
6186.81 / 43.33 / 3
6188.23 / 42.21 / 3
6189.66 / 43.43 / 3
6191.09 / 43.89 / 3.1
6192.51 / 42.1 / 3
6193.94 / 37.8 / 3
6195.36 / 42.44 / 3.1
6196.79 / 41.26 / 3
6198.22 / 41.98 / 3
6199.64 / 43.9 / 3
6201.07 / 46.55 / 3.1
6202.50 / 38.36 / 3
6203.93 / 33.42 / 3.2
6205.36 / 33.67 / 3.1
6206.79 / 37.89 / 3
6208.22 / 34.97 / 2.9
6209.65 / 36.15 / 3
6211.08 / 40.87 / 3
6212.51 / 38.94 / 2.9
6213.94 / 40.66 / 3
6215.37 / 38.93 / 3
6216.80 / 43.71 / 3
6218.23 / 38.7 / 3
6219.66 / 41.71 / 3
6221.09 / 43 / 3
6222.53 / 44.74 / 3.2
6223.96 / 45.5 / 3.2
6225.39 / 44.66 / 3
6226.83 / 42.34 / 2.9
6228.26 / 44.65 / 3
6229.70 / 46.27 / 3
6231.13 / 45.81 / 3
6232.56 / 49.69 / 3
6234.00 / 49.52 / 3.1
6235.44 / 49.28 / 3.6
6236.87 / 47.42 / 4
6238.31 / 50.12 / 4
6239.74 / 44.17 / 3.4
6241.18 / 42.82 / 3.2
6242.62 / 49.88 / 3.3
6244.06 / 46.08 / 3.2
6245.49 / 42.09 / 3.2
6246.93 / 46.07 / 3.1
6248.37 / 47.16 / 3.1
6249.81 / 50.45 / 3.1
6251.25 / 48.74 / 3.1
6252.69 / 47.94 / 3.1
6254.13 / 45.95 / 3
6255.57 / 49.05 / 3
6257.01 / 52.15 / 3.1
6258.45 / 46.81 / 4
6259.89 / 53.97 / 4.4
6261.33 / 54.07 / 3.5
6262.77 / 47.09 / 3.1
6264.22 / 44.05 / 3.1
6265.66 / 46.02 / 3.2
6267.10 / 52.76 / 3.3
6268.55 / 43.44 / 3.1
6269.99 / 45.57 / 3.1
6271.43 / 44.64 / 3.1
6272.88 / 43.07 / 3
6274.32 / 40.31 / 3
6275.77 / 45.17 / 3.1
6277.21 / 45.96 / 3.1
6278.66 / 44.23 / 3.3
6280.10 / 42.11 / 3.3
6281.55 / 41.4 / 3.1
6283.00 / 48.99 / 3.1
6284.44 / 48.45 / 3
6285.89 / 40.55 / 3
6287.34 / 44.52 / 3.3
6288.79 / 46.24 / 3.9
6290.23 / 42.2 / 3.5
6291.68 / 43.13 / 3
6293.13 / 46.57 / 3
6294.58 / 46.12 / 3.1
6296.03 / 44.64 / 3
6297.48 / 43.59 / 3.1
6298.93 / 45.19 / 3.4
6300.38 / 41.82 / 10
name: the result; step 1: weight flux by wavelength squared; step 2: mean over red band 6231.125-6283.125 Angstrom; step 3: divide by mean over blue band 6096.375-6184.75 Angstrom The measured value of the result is 1.26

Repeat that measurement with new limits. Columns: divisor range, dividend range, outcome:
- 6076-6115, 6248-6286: 1.47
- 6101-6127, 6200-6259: 1.30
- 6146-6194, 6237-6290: 1.14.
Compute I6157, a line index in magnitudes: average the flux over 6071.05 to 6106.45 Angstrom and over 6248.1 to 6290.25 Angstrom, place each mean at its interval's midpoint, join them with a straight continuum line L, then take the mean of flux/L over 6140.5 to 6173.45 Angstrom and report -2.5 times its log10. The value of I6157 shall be -0.04 mag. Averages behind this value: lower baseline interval 34.9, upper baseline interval 46.5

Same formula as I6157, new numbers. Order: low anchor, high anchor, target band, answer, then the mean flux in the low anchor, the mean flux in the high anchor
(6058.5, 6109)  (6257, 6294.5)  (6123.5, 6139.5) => -0.01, 35.3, 45.8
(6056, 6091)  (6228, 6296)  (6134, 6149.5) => 0.06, 37.1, 46.4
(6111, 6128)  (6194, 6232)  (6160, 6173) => -0.08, 37.3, 41.2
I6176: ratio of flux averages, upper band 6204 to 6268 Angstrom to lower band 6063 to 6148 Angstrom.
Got 1.25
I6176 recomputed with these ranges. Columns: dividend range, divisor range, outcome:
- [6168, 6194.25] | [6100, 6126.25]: 1.25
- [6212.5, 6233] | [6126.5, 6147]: 1.14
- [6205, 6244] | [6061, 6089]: 1.16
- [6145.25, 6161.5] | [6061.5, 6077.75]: 1.08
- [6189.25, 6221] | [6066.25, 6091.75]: 1.09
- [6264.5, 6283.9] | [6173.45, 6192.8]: 1.04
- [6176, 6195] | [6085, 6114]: 1.34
